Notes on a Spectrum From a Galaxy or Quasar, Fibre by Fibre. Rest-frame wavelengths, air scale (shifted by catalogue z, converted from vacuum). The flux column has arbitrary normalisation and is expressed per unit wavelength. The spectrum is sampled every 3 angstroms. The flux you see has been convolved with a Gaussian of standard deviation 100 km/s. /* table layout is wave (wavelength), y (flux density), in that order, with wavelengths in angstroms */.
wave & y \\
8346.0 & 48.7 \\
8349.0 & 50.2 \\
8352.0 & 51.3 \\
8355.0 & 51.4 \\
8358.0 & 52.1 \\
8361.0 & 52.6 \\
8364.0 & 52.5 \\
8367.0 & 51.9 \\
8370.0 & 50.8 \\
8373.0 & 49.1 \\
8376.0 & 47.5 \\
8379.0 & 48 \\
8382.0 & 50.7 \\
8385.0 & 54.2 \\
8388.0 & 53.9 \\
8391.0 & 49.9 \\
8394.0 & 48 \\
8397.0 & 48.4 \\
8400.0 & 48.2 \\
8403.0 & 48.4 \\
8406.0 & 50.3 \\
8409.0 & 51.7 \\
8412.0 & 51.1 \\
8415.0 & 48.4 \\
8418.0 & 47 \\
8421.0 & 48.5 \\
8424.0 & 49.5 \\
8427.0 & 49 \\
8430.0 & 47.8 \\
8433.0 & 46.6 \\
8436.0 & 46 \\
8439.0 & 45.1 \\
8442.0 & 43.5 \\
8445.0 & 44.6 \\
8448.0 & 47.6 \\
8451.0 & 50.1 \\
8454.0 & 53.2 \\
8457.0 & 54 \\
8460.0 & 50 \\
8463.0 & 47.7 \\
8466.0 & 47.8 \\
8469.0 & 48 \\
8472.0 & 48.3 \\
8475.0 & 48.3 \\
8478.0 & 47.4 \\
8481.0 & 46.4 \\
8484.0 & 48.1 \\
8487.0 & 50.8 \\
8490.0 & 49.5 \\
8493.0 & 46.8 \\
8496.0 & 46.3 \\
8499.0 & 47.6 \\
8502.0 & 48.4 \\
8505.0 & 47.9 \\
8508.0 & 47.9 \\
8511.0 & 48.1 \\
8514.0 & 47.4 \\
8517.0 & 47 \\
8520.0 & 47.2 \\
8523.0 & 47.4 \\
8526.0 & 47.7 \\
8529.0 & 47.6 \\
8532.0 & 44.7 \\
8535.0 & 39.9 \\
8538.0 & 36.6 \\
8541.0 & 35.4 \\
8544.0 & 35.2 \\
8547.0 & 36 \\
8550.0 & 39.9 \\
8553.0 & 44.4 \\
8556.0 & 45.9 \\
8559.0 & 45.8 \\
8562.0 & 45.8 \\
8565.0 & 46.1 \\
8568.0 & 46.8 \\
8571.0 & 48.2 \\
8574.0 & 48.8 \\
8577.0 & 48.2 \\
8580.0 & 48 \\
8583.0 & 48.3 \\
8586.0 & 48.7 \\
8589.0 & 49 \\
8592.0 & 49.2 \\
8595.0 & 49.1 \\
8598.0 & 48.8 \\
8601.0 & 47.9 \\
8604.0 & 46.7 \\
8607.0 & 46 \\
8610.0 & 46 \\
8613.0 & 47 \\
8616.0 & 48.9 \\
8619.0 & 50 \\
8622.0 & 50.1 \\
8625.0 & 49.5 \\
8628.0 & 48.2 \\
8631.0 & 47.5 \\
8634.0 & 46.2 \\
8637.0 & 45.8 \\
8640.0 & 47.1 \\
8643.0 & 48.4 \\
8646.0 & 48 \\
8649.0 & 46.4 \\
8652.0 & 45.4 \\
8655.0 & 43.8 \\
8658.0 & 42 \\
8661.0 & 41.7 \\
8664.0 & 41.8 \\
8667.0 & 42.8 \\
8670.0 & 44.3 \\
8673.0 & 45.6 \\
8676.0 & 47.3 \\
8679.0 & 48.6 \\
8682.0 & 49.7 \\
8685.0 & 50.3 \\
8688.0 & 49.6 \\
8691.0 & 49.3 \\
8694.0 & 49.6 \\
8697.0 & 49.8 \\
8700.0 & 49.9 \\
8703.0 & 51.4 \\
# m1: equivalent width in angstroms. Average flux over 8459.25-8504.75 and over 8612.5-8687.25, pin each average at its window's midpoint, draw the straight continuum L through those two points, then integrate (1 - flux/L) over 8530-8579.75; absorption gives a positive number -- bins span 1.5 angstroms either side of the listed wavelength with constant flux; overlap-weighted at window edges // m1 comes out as 4.50 angstroms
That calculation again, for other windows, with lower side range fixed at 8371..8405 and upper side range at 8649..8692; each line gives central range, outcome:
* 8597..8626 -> -0.9 angstroms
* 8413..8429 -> 0.2 angstroms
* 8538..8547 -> 2.3 angstroms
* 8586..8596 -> -0.4 angstroms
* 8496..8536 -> 0.9 angstroms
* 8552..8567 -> 0.5 angstroms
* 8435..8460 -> 0.4 angstroms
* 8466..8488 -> 0.2 angstroms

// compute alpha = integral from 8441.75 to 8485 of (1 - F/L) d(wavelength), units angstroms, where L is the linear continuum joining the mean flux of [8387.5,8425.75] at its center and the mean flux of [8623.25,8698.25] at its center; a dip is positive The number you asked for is 0.3 angstroms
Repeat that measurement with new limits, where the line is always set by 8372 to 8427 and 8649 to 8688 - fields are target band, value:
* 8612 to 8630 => -1.07 angstroms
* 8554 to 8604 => -0.94 angstroms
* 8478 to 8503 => 0.13 angstroms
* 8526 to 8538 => 1.01 angstroms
